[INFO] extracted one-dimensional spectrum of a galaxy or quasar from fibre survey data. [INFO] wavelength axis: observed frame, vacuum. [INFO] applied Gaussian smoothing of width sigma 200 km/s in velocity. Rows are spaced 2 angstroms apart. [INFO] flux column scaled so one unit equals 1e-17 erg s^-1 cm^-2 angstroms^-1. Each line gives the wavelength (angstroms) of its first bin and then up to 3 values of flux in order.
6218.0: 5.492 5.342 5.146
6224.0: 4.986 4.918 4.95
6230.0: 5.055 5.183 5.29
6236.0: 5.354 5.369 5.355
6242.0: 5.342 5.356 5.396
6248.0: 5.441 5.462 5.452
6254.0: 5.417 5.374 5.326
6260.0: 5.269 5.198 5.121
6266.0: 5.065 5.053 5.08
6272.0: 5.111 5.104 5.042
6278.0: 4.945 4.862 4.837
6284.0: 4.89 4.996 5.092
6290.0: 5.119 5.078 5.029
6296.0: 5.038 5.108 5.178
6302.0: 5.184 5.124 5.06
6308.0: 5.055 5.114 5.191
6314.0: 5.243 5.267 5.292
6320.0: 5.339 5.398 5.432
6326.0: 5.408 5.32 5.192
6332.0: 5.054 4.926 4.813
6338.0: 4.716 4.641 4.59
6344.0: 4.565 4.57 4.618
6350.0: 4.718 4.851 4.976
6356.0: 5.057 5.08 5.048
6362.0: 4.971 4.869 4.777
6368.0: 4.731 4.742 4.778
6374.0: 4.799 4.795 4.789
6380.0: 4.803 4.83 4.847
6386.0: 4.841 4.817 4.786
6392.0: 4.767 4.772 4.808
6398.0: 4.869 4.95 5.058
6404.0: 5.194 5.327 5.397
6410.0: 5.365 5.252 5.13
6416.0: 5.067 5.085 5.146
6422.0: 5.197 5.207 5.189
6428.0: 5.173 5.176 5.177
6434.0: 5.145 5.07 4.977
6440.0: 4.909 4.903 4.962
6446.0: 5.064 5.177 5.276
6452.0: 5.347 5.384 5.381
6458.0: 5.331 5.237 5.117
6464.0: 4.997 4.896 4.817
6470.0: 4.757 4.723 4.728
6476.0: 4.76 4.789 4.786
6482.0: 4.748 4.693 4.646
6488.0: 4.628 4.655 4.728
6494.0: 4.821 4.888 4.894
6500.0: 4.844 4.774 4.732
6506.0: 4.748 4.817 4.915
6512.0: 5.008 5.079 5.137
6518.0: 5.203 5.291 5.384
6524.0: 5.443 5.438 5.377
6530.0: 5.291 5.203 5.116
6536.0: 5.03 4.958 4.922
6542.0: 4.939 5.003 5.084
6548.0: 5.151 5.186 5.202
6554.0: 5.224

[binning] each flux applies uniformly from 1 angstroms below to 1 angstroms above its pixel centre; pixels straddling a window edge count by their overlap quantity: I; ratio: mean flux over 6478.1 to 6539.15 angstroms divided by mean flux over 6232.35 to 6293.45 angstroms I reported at 1.0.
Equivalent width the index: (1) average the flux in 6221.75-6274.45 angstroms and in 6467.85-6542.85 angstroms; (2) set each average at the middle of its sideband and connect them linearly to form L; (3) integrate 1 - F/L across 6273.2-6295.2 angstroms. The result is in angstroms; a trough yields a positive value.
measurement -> 0.8 angstroms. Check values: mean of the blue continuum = 5.23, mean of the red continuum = 4.94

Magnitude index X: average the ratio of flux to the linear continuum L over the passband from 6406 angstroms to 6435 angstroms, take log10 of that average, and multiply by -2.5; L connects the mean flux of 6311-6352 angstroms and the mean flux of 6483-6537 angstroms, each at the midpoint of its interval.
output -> -0.04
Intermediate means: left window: 5.01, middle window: 5.2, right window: 4.99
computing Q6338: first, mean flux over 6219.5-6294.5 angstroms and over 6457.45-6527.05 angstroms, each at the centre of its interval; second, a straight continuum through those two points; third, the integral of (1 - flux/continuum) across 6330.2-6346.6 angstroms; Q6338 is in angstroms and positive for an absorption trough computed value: 1.0 angstroms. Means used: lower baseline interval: 5.17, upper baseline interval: 4.92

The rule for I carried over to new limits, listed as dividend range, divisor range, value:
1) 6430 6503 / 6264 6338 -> 0.97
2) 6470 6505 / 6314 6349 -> 0.95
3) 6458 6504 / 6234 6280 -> 0.92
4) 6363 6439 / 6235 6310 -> 0.97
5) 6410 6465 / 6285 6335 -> 1.00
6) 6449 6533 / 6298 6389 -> 1.01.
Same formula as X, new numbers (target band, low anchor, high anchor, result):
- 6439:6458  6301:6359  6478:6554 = -0.03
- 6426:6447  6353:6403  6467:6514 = -0.05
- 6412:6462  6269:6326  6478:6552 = -0.03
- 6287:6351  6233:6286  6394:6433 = 0.03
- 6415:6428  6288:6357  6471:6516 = -0.05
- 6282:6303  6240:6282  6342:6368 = 0.01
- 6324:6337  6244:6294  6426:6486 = -0.01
